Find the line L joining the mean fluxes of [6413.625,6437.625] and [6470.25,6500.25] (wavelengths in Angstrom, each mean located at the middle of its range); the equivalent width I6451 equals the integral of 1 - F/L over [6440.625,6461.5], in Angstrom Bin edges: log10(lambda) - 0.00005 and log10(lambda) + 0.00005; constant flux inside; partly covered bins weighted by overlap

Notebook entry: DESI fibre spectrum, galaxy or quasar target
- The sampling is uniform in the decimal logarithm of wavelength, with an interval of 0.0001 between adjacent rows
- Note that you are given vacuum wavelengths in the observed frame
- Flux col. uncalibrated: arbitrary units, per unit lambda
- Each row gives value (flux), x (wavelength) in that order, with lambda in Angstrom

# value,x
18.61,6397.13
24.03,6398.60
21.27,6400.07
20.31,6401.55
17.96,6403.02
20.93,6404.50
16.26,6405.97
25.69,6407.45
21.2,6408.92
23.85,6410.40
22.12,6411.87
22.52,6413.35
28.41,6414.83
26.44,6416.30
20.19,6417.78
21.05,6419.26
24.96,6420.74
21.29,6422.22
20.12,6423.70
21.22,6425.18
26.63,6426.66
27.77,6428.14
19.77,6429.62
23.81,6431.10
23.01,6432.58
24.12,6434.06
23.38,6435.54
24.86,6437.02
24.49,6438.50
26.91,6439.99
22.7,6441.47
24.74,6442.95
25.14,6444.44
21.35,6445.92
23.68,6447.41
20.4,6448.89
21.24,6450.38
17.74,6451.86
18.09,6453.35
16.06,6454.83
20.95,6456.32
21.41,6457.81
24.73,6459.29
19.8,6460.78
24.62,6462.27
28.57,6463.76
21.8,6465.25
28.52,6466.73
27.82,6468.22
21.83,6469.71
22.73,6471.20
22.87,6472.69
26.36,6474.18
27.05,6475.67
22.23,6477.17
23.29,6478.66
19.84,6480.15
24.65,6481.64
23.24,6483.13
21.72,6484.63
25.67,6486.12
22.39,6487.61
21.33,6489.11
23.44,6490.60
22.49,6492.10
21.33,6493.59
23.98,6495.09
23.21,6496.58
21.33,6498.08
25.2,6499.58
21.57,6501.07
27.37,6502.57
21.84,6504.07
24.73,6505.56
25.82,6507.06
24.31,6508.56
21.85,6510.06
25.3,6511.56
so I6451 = 1.9 Angstrom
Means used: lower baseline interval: 23.5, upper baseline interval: 23.2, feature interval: 21.3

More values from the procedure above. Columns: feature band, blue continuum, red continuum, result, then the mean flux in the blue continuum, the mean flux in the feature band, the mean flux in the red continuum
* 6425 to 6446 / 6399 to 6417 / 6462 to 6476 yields -0.5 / 22.3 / 24.2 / 25.2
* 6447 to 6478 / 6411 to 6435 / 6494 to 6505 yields 0.8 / 23.3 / 22.8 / 23.5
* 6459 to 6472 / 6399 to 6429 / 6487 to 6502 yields -1.1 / 22.5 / 24.5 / 22.7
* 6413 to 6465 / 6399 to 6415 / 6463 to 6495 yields -0.7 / 21.7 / 22.9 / 23.8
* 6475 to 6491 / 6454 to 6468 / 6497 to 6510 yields 0.2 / 23.1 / 23.1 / 23.9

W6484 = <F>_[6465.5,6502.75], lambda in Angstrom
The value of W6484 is 23.6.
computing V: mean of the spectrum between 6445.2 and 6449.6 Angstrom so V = 21.8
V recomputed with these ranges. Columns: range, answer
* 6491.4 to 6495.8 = 22.6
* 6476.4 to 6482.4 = 22.5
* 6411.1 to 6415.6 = 24.4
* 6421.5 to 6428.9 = 23.4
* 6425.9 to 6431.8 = 24.5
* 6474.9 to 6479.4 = 24.2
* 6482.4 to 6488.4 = 23.2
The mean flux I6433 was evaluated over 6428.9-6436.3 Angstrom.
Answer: 22.9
